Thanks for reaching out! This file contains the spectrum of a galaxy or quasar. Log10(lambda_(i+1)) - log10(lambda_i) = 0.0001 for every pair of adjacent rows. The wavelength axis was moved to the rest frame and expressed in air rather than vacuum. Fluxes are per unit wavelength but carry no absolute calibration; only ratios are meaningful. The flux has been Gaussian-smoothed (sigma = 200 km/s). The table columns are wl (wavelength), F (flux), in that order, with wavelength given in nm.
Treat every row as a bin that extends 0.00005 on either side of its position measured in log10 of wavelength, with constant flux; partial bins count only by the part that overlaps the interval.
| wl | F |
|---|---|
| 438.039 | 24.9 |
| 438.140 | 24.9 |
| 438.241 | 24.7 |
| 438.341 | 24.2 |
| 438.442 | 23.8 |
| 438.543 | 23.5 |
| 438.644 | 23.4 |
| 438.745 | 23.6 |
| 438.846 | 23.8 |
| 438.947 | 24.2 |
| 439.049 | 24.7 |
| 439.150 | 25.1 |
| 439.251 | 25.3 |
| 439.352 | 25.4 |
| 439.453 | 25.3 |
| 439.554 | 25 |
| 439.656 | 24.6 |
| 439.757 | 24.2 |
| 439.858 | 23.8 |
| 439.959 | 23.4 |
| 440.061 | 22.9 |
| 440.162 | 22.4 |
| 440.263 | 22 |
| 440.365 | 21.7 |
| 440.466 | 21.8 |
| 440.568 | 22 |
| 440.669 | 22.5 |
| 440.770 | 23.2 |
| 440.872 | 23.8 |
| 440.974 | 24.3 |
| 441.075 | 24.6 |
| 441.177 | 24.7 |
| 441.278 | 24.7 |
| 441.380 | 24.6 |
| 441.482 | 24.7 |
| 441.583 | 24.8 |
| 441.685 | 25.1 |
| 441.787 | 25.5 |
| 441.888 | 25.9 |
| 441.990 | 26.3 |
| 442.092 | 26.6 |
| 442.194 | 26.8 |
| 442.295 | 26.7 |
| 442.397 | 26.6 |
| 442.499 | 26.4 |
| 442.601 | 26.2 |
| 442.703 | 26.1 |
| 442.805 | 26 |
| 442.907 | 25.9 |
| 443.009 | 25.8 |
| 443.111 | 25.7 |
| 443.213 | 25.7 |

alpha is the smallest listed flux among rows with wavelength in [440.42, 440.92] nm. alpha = 21.8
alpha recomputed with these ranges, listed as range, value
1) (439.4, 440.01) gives 23.4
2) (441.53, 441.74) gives 24.8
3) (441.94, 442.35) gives 26.3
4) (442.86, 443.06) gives 25.8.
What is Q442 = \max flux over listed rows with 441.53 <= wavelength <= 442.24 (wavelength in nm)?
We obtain 26.8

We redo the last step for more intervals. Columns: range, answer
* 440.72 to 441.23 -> 24.7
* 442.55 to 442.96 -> 26.2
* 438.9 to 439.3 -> 25.3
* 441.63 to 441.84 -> 25.5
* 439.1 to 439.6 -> 25.4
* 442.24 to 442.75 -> 26.7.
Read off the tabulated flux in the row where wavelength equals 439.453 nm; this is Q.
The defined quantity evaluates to 25.3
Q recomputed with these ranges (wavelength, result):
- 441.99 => 26.3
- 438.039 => 24.9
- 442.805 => 26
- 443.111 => 25.7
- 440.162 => 22.4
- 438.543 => 23.5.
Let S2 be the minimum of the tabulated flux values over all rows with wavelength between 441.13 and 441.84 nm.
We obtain 24.6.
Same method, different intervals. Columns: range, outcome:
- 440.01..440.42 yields 21.7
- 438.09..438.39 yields 24.2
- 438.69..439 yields 23.6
